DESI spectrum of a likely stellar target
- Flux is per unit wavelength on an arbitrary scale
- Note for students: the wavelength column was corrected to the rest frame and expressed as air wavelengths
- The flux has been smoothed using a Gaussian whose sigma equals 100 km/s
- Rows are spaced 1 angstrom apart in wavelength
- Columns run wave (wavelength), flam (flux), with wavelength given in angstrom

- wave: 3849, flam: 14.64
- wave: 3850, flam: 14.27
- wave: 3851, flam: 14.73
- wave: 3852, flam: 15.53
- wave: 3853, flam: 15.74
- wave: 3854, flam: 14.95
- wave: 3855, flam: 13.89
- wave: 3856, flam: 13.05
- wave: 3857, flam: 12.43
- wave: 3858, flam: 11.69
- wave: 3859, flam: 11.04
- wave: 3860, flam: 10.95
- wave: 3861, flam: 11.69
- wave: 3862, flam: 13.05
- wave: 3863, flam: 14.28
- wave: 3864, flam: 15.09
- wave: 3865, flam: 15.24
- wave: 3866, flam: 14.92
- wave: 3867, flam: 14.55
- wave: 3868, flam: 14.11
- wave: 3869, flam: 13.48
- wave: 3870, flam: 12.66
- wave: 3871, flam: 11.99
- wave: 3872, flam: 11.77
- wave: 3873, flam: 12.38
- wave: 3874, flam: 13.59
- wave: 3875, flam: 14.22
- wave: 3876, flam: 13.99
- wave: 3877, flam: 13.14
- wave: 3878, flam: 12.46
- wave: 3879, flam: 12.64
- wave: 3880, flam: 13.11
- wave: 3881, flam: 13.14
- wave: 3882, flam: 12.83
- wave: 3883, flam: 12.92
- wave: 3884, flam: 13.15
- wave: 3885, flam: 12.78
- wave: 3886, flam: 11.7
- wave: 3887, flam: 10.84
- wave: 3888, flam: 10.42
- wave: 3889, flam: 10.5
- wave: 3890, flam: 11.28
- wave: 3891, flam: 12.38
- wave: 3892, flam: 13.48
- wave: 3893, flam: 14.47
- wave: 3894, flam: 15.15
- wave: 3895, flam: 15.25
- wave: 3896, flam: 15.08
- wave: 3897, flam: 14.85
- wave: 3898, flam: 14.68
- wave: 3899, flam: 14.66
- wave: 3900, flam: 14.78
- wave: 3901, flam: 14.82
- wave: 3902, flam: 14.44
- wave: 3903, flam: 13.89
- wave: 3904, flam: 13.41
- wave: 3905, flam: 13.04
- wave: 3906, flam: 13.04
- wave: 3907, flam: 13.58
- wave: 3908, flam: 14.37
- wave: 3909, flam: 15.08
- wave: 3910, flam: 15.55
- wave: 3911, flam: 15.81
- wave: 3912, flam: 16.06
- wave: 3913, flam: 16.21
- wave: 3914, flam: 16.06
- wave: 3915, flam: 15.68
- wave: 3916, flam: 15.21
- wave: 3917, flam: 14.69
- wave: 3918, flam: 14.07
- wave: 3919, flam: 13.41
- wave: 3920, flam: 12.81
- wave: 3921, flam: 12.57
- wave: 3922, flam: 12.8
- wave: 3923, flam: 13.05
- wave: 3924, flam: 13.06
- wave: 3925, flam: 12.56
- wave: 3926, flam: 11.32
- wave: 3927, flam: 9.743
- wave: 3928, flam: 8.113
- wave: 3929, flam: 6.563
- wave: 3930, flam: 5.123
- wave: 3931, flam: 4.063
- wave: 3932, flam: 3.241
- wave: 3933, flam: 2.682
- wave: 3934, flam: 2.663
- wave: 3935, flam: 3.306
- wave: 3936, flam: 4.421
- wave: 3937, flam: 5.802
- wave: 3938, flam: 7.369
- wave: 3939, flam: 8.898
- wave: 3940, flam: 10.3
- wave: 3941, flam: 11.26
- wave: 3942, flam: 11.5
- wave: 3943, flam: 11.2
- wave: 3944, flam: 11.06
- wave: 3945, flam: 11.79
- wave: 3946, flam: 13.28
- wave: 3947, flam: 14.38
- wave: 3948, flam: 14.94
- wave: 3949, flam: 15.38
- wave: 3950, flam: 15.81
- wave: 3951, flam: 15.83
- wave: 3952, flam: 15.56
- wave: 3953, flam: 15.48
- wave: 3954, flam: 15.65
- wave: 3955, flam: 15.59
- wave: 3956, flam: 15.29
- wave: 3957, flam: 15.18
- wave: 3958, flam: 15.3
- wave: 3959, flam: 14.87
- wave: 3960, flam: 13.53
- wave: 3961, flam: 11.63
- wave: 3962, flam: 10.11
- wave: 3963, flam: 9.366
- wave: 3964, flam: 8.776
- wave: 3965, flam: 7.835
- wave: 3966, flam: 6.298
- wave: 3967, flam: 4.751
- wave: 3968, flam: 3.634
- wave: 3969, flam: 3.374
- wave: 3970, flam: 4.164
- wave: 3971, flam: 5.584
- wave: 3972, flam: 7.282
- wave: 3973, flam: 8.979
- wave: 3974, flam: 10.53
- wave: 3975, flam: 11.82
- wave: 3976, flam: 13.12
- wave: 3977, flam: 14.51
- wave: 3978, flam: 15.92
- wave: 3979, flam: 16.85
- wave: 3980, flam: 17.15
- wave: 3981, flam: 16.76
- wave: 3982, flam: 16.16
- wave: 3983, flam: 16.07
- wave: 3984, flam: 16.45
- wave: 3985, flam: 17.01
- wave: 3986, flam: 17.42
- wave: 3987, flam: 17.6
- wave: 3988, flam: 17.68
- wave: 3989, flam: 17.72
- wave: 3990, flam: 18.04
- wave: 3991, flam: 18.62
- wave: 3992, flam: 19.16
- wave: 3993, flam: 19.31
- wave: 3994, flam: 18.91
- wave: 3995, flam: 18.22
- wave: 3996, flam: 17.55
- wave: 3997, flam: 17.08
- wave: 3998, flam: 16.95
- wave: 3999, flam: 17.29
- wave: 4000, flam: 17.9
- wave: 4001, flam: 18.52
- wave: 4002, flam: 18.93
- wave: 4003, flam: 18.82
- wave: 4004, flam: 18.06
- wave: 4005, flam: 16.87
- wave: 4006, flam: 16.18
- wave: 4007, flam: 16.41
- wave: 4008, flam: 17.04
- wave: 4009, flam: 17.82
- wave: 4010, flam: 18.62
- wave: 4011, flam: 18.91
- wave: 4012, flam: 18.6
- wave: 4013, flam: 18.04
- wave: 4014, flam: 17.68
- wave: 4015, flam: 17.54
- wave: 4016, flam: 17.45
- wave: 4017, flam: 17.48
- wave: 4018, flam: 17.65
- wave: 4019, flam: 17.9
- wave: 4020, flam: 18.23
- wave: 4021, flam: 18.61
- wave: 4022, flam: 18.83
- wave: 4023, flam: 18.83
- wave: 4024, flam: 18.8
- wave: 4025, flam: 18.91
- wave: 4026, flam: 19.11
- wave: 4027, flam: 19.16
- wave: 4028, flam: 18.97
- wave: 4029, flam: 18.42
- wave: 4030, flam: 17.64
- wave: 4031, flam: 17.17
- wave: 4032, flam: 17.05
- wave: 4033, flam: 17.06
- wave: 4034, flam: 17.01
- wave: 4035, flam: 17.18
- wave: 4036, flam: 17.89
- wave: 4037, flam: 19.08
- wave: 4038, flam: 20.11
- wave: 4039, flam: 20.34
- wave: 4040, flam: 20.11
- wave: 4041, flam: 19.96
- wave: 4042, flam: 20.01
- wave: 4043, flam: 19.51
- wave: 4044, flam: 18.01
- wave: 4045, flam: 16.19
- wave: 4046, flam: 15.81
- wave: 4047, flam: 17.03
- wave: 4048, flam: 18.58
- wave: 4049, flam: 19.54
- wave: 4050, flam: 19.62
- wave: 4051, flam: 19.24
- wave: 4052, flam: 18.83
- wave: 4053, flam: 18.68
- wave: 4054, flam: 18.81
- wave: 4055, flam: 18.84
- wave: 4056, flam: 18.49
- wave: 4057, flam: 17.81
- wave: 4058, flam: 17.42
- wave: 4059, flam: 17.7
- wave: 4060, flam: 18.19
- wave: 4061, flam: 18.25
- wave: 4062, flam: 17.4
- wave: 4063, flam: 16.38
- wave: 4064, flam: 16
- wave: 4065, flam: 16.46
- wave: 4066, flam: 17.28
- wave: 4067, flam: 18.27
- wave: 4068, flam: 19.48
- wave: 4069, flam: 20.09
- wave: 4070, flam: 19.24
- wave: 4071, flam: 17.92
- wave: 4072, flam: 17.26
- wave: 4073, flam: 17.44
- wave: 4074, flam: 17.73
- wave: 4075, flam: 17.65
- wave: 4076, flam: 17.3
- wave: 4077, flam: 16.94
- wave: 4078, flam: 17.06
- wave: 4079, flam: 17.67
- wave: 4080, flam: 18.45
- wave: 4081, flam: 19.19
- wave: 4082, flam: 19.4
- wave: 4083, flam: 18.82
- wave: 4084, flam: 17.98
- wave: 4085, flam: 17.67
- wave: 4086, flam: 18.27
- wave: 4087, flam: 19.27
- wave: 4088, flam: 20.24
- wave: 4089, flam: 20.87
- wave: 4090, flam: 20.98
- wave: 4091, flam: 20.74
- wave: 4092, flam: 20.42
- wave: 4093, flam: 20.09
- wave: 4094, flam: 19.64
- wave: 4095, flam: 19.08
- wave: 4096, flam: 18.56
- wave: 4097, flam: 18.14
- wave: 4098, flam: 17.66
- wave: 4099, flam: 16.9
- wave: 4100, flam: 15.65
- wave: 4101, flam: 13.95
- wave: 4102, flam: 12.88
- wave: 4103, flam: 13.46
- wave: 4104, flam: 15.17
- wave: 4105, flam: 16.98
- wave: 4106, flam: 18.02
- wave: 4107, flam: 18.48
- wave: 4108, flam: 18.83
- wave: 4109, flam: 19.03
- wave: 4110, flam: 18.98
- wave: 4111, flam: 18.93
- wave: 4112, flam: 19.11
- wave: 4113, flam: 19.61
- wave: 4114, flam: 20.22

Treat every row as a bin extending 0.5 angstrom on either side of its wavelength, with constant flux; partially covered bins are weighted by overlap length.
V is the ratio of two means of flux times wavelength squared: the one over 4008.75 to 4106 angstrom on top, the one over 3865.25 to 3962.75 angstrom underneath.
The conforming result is 1.6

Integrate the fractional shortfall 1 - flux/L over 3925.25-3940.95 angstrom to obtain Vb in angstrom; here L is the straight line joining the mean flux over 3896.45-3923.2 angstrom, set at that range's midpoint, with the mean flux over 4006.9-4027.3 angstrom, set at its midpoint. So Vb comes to 9.0 angstrom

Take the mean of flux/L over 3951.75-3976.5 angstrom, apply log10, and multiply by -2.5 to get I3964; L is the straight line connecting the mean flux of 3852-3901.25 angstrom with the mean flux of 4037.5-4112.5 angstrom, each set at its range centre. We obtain 0.42 mag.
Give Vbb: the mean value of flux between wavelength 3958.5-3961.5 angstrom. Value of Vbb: 13.3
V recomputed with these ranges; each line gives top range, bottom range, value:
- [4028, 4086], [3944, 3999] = 1.37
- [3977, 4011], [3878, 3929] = 1.37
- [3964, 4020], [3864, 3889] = 1.25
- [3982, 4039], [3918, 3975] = 1.82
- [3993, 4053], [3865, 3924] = 1.42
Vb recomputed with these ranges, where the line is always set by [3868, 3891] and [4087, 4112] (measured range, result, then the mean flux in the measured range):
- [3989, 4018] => -4.2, 17.9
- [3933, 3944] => 5.1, 7.6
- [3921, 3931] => 2.6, 10.1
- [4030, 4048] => -1.8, 18.2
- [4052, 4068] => -0.7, 17.8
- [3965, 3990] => 4.5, 12.4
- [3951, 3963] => 0.2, 14.2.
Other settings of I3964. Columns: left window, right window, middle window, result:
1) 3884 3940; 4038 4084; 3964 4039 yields -0.02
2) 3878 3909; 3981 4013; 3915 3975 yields 0.43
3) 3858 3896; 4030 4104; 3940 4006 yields 0.11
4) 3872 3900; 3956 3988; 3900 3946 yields 0.13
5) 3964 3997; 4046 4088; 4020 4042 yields -0.15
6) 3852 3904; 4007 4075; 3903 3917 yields -0.04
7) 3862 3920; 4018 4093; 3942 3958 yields 0.08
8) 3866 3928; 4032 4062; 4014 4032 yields -0.04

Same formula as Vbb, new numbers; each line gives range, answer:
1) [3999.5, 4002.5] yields 18.4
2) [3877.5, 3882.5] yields 12.8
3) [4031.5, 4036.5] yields 17.2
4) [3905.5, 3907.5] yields 13.3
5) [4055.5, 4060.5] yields 17.9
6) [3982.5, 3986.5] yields 16.7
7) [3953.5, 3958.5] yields 15.4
